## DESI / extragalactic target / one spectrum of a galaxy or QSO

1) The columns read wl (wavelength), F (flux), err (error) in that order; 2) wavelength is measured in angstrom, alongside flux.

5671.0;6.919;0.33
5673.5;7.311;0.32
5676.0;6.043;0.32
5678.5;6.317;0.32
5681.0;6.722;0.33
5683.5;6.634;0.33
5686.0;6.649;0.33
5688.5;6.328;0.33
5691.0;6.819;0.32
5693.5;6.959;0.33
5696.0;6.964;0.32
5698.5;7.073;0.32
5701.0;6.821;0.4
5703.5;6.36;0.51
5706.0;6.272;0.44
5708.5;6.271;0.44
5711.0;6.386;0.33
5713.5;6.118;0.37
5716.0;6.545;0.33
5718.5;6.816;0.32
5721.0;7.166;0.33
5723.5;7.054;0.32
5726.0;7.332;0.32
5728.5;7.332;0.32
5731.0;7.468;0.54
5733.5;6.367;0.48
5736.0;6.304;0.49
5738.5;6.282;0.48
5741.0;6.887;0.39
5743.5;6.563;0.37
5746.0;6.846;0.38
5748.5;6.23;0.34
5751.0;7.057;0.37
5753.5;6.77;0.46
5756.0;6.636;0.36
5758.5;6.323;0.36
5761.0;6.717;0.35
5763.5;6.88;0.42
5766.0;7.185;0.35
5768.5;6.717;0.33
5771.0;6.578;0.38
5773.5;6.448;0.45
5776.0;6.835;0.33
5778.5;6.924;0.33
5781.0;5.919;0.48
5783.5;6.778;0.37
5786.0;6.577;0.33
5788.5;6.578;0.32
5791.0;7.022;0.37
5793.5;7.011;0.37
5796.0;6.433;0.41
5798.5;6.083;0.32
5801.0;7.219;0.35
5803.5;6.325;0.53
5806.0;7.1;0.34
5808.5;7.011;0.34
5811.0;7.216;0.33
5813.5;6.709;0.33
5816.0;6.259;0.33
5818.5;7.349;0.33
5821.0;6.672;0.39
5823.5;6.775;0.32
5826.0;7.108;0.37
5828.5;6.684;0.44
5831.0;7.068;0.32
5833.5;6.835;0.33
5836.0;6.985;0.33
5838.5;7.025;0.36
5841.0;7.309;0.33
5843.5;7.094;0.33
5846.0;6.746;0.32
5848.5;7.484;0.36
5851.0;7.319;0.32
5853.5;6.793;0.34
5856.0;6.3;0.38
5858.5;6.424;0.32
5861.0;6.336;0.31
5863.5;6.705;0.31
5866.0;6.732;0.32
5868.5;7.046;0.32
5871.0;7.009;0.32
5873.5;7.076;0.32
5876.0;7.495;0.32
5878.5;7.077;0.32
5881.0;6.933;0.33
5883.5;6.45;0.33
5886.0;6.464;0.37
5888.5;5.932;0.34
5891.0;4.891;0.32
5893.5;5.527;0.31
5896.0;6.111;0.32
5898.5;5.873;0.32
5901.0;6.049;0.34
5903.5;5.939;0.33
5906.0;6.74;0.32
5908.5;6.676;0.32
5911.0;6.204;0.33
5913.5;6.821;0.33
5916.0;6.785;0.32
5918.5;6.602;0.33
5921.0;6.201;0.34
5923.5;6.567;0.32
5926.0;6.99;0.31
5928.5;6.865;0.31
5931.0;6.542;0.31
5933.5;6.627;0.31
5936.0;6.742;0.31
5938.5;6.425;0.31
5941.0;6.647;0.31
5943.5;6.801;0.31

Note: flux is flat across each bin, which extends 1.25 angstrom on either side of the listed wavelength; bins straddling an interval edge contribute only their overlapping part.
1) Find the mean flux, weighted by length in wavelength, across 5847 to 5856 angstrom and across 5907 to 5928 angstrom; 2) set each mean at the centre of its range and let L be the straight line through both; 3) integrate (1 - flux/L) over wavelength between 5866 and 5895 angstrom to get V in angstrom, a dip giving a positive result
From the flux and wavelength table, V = 1.4 angstrom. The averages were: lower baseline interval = 7.06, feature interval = 6.54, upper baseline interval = 6.62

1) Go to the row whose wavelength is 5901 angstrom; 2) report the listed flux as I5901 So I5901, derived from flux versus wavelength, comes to 6.049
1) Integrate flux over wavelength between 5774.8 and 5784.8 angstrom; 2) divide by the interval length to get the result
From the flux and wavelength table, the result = 6.61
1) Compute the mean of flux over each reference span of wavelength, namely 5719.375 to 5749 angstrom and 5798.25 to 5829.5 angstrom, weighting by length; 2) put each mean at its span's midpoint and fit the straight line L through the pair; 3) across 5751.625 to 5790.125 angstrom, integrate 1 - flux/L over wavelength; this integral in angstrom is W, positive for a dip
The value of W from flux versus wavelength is 0.93 angstrom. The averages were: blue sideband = 6.83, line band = 6.67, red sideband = 6.83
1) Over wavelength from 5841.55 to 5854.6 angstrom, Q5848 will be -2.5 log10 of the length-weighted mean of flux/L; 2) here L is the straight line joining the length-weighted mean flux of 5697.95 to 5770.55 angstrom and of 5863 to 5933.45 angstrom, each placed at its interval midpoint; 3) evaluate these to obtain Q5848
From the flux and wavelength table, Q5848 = -0.08 mag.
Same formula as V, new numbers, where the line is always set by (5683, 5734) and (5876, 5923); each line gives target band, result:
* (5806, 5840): -2.1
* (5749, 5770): -0.4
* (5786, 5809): -0.6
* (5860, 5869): -0.4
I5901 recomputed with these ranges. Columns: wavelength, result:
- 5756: 6.636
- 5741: 6.887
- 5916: 6.785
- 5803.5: 6.325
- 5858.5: 6.424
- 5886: 6.464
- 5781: 5.919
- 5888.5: 5.932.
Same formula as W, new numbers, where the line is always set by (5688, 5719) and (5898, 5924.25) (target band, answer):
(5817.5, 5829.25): -0.77 angstrom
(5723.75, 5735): -0.90 angstrom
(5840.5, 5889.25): -2.88 angstrom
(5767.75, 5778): -0.20 angstrom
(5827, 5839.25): -0.82 angstrom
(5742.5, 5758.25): -0.26 angstrom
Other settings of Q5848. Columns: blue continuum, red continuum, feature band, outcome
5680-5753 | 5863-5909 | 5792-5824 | -0.035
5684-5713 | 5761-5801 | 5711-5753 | -0.019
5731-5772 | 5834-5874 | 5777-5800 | 0.025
